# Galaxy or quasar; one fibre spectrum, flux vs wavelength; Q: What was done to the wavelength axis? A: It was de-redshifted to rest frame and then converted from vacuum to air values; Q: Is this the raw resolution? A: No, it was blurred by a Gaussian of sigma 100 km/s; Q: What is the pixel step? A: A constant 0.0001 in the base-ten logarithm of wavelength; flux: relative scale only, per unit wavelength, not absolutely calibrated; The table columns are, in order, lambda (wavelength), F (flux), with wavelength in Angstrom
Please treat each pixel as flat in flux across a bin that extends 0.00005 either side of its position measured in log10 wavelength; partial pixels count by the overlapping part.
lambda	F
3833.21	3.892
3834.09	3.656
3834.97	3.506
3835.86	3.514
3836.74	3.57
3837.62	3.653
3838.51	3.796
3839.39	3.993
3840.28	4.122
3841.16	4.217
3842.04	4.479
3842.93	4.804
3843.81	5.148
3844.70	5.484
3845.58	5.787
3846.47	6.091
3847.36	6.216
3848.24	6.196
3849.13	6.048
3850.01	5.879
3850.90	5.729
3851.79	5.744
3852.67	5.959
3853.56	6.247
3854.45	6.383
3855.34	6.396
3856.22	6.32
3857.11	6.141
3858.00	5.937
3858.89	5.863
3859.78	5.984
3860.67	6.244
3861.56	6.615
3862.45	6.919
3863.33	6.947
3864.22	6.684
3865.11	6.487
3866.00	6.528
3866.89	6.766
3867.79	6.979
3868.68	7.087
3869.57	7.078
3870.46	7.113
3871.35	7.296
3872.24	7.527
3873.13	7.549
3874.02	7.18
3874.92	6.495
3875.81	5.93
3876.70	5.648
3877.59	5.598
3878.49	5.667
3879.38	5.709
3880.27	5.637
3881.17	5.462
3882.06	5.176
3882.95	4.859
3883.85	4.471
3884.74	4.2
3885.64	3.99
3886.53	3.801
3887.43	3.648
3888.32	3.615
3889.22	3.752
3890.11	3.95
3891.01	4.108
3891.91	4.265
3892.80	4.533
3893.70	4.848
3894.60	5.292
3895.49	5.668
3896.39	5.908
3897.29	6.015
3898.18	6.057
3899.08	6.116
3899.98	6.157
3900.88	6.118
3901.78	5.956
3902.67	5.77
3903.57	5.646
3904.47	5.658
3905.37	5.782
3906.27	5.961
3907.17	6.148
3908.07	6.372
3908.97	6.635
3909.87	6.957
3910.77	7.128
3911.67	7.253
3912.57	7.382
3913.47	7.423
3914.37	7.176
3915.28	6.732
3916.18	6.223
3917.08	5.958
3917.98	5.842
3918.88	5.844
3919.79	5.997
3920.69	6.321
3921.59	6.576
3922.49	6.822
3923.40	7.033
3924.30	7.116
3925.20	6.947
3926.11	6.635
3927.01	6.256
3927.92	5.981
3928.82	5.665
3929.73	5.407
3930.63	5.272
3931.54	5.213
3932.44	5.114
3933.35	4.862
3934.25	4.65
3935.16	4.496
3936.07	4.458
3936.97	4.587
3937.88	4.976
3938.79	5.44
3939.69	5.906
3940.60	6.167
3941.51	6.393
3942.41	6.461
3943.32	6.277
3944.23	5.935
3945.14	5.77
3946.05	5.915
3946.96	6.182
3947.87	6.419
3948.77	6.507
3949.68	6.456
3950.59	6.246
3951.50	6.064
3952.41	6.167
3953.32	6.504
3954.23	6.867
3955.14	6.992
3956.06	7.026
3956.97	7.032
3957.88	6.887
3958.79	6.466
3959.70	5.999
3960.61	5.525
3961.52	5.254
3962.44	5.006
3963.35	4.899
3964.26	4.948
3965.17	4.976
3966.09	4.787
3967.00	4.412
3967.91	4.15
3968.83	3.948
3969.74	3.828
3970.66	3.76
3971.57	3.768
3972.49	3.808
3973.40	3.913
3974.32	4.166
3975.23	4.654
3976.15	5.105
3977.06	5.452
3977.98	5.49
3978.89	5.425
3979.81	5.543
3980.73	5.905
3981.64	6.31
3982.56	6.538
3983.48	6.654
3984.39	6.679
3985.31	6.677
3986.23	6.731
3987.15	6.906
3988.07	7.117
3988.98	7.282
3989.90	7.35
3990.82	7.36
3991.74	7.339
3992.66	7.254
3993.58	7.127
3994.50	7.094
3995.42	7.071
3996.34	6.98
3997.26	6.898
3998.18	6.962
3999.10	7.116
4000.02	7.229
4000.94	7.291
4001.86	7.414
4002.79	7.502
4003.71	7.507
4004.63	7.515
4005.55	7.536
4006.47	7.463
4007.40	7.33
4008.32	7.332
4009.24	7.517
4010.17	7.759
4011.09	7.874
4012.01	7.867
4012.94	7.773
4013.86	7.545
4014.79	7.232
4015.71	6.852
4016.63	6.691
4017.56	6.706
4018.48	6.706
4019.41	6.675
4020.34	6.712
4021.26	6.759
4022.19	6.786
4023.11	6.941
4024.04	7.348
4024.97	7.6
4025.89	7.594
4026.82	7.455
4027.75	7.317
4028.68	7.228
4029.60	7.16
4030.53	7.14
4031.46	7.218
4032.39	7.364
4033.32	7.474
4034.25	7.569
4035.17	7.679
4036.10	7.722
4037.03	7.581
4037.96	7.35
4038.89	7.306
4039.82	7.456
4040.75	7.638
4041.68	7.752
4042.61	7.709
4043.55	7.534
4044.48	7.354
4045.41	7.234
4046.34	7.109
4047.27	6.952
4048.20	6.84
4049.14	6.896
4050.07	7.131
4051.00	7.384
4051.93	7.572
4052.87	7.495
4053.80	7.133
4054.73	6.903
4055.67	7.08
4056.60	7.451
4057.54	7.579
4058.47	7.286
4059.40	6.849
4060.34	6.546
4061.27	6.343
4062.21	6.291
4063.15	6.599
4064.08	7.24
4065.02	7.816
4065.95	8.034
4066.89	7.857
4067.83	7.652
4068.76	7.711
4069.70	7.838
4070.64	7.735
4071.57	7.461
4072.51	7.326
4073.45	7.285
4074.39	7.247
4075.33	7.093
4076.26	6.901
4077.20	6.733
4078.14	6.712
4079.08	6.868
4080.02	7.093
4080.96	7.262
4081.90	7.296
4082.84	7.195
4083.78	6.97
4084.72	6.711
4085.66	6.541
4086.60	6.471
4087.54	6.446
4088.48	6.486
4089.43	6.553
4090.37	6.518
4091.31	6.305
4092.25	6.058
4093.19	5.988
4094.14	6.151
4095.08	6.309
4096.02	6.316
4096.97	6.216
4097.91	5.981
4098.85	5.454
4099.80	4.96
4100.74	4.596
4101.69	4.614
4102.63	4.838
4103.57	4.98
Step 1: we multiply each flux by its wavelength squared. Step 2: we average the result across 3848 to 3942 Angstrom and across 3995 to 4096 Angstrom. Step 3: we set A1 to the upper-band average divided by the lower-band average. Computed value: 1.3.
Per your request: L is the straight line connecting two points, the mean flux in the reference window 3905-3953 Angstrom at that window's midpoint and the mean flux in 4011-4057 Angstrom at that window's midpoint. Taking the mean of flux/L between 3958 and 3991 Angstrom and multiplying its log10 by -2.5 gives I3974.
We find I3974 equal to 0.208 mag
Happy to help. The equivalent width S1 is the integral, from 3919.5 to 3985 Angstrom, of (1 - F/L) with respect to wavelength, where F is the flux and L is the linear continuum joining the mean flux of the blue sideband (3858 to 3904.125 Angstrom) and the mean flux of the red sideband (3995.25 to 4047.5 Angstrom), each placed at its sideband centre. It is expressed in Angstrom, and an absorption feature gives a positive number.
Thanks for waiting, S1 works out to 8.7 Angstrom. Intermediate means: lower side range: 5.74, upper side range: 7.31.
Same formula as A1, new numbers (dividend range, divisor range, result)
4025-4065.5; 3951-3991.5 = 1.32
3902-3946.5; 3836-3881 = 1.05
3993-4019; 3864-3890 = 1.35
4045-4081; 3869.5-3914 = 1.37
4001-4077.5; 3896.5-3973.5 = 1.31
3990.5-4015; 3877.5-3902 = 1.56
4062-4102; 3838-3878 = 1.24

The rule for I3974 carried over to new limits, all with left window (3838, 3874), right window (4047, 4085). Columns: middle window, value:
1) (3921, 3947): 0.12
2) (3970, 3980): 0.41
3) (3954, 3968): 0.16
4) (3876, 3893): 0.32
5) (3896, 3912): 0.02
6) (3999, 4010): -0.08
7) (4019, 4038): -0.04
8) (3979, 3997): -0.01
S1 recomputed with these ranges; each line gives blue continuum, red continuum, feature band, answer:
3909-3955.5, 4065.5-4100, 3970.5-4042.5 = -4.3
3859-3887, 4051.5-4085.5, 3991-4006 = -1.0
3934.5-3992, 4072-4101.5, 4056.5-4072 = -2.3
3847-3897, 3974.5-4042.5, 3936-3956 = 1.2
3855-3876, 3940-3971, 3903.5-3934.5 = -0.5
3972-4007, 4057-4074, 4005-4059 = -2.7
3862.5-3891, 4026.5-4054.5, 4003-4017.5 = -0.8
